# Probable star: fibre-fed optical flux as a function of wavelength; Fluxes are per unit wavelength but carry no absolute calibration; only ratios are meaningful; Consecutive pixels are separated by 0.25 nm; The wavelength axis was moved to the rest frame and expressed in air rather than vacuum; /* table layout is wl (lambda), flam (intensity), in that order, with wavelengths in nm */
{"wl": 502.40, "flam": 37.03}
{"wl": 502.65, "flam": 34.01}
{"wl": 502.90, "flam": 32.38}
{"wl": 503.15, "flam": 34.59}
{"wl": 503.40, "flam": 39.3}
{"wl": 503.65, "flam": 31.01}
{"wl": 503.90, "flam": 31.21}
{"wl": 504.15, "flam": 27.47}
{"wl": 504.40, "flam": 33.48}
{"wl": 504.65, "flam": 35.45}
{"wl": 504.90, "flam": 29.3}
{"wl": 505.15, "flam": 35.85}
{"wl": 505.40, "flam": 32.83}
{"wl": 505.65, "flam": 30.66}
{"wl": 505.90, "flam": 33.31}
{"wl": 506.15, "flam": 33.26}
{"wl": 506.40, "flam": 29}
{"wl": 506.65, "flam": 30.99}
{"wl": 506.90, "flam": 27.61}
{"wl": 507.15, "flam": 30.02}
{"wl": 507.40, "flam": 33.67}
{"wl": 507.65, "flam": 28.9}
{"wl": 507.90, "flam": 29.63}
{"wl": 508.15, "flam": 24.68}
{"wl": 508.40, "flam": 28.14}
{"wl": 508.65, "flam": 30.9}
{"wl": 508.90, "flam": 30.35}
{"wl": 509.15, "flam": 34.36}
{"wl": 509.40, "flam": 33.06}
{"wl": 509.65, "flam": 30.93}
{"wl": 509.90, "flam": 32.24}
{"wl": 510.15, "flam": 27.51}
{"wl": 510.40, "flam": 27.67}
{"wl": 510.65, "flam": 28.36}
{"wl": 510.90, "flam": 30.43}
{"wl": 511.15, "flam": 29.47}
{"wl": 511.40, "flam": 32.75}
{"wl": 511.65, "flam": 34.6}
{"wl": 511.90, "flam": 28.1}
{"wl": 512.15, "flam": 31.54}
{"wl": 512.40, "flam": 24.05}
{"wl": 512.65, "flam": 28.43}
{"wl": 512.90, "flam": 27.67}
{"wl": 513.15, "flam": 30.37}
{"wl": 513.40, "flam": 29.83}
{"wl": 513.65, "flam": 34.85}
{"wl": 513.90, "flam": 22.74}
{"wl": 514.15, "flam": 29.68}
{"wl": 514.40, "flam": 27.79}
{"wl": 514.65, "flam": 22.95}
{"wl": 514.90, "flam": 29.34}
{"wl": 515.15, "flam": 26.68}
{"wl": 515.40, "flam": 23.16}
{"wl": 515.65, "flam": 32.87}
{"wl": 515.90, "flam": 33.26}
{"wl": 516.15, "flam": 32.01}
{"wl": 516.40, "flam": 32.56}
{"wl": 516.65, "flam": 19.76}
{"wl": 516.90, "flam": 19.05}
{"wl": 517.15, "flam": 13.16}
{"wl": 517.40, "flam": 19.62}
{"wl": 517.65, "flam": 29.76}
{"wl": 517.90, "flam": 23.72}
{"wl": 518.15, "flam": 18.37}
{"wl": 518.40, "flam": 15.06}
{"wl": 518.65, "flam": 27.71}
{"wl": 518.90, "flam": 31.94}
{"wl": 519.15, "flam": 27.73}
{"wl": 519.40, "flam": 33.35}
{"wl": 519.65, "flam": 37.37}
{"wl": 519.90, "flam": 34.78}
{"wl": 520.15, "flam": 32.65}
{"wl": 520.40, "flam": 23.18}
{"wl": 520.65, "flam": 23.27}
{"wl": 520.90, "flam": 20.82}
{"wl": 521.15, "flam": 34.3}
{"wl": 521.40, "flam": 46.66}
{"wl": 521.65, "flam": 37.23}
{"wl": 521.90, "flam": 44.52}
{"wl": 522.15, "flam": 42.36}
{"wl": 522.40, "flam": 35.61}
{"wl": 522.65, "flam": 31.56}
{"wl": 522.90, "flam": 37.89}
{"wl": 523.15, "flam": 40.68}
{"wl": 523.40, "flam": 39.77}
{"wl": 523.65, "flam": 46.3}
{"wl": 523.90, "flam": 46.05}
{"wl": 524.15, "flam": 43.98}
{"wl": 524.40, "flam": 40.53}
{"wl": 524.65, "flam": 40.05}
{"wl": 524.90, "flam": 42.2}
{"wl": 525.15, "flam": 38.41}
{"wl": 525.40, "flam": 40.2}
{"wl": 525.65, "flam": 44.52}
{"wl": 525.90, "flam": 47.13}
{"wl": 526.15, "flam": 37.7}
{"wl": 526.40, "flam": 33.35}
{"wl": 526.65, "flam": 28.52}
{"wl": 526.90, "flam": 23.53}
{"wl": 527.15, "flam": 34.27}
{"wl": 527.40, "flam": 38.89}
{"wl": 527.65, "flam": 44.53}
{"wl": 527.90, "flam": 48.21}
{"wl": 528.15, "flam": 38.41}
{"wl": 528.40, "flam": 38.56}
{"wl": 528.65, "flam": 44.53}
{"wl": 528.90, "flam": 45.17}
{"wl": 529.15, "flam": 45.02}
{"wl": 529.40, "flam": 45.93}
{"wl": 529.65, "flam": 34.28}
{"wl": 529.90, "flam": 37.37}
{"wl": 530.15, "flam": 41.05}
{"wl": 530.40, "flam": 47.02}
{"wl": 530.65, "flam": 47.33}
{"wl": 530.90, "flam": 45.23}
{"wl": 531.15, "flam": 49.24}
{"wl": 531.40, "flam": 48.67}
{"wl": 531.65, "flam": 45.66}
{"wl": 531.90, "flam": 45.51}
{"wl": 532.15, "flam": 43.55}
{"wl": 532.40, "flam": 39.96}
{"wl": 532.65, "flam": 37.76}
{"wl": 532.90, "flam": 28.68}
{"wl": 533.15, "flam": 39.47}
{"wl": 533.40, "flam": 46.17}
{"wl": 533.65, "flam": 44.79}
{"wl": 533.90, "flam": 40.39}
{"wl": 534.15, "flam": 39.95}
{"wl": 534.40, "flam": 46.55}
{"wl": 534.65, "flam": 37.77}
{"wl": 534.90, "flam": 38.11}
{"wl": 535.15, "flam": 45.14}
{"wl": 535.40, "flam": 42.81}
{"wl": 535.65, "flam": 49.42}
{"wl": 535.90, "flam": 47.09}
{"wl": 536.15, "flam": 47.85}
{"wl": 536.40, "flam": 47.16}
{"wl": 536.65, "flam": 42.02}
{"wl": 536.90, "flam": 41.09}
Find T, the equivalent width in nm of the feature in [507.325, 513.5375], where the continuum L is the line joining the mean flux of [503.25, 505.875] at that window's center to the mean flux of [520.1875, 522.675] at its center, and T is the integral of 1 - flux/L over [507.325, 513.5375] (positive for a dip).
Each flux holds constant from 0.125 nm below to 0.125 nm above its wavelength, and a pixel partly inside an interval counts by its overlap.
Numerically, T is 0.61 nm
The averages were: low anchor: 32.7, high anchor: 34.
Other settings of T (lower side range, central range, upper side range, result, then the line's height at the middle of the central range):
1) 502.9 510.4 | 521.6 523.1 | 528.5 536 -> 0.00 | 38.5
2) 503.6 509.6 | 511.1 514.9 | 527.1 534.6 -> 0.56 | 34.1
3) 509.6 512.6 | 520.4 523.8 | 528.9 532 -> 0.14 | 38.1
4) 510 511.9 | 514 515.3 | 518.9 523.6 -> 0.19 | 31.7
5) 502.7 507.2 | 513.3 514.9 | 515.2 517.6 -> -0.08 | 26.6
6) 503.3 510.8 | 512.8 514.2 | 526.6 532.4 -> 0.20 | 34.1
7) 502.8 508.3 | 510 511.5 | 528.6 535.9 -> 0.20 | 33.8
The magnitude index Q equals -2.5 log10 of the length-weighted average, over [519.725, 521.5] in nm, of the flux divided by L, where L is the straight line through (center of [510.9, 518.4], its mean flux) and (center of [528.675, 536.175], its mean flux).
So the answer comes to 0.06 mag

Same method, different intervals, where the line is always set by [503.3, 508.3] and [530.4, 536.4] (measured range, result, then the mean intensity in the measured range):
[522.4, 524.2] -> -0.04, 40.4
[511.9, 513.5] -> 0.20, 28.6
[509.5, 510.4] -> 0.11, 30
